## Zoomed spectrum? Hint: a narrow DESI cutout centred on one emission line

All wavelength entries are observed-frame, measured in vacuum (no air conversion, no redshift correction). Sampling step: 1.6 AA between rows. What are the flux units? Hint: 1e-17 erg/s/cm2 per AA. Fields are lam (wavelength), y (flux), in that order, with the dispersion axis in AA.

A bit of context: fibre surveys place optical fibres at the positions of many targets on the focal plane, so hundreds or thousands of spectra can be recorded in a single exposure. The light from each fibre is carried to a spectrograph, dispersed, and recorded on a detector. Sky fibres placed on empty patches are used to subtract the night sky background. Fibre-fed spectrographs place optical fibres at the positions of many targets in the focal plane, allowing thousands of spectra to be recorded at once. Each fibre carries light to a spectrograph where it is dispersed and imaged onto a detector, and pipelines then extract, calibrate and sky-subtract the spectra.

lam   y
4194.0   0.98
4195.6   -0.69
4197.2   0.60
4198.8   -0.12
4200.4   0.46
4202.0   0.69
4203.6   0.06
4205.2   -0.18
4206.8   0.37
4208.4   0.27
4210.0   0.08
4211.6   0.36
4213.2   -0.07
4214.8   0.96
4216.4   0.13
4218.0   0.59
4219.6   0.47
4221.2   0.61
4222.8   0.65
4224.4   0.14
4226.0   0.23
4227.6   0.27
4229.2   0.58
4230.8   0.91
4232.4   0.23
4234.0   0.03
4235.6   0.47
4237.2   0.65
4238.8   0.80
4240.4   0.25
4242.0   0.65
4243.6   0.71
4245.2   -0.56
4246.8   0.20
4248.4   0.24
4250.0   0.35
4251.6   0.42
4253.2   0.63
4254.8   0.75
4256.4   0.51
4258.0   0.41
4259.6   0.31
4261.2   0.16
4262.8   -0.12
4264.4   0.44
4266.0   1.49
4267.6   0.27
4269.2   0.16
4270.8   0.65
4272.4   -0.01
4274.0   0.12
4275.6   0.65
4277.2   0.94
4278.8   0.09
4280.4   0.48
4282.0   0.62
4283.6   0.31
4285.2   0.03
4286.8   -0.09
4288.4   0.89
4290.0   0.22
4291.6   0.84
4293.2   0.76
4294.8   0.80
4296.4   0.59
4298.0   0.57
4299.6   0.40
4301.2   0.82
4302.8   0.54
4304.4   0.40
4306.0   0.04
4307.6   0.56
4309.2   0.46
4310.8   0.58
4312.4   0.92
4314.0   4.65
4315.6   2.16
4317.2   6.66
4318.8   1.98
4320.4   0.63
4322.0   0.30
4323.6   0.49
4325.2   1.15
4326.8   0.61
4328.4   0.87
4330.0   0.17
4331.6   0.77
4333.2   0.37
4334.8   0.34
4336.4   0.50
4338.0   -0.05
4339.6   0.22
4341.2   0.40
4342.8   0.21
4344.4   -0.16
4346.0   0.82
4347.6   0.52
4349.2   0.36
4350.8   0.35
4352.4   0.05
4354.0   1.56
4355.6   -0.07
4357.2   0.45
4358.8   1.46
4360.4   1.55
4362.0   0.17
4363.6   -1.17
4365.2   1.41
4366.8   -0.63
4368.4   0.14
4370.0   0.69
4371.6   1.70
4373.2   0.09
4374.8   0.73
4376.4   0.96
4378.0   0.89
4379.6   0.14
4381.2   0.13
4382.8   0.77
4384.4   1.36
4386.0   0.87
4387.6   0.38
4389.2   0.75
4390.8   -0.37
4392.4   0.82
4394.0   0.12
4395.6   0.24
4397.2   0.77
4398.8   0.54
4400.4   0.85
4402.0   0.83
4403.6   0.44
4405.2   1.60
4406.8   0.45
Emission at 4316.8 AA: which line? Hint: [O II] 3727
